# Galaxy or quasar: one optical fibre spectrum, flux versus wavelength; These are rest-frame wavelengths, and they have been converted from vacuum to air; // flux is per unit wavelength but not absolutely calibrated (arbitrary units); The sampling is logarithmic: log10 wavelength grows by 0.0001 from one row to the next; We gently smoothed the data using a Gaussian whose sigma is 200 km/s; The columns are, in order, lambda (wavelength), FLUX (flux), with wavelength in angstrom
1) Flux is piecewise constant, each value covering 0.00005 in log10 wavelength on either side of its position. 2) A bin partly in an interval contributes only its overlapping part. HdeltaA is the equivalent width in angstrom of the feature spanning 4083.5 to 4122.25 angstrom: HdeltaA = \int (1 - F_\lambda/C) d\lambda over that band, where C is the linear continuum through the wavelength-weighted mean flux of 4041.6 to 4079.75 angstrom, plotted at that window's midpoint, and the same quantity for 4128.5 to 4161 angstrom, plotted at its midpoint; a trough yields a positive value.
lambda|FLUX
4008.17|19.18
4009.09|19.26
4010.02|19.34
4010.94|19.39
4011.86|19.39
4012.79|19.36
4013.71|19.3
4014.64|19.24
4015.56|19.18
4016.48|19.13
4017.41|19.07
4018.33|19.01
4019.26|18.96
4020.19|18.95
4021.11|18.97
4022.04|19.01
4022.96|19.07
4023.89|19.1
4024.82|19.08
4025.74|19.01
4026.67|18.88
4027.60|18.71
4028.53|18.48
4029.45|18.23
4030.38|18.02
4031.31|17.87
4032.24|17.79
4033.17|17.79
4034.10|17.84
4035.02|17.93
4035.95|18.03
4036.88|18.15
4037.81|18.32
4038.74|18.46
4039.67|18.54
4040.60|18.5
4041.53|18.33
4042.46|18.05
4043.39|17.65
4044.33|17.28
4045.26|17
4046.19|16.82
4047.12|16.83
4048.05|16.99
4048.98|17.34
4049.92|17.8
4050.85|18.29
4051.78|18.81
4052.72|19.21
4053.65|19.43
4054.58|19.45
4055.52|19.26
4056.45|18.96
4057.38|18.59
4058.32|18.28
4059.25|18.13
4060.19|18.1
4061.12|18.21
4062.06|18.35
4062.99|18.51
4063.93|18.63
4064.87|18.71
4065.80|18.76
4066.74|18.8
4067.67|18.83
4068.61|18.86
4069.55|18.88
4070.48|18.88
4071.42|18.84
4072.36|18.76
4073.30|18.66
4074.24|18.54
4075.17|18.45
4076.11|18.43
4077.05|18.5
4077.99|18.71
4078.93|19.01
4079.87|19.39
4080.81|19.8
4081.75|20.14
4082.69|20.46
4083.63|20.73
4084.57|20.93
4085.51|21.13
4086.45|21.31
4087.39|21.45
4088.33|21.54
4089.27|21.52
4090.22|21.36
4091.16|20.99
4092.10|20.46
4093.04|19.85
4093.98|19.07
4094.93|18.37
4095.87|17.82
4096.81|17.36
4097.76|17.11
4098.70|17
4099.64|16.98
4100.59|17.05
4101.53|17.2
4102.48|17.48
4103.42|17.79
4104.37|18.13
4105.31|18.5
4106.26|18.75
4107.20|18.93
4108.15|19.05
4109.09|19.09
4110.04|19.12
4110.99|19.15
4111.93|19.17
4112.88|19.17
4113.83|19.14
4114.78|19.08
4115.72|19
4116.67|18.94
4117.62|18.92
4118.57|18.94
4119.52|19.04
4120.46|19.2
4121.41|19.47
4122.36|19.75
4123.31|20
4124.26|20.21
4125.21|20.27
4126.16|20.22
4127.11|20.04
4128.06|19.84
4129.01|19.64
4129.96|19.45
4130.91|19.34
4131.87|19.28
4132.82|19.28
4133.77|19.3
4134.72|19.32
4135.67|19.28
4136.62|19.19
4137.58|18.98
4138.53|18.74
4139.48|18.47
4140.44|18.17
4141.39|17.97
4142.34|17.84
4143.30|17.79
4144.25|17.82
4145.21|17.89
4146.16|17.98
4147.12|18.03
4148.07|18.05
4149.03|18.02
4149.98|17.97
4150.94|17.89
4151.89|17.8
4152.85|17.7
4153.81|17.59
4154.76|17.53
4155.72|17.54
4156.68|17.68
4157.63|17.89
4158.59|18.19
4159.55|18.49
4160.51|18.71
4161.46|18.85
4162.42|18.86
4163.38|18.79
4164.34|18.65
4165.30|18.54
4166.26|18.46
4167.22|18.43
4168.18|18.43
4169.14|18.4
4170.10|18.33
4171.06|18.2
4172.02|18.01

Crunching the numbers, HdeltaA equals -1.6 angstrom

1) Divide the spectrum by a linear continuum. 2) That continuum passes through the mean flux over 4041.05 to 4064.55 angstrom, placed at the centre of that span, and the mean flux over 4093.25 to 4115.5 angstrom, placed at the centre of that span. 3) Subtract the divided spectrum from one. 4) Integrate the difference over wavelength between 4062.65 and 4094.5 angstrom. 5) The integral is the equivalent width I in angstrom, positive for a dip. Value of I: -2.4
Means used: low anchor 18.2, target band 19.6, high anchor 18.3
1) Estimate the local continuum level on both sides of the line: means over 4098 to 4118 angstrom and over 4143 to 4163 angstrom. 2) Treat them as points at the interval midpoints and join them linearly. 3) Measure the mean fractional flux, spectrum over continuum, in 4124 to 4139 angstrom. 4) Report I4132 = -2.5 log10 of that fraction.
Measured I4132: -0.074 mag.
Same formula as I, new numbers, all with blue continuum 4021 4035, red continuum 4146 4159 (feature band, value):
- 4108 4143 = -2.4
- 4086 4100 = -1.0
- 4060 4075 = -0.3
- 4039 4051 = 0.5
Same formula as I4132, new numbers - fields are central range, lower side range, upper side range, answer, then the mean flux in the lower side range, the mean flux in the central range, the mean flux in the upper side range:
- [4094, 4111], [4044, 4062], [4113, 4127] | 0.063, 18.2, 18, 19.5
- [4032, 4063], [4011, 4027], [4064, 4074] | 0.045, 19.1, 18.1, 18.8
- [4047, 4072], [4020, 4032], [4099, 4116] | 0.004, 18.7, 18.5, 18.5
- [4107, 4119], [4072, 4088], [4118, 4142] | 0.023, 19.7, 19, 19.3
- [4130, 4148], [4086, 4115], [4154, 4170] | -0.001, 19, 18.6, 18.3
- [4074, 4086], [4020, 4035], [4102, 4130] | -0.038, 18.5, 19.6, 19.2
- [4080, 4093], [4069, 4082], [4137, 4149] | -0.113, 18.9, 20.8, 18.1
